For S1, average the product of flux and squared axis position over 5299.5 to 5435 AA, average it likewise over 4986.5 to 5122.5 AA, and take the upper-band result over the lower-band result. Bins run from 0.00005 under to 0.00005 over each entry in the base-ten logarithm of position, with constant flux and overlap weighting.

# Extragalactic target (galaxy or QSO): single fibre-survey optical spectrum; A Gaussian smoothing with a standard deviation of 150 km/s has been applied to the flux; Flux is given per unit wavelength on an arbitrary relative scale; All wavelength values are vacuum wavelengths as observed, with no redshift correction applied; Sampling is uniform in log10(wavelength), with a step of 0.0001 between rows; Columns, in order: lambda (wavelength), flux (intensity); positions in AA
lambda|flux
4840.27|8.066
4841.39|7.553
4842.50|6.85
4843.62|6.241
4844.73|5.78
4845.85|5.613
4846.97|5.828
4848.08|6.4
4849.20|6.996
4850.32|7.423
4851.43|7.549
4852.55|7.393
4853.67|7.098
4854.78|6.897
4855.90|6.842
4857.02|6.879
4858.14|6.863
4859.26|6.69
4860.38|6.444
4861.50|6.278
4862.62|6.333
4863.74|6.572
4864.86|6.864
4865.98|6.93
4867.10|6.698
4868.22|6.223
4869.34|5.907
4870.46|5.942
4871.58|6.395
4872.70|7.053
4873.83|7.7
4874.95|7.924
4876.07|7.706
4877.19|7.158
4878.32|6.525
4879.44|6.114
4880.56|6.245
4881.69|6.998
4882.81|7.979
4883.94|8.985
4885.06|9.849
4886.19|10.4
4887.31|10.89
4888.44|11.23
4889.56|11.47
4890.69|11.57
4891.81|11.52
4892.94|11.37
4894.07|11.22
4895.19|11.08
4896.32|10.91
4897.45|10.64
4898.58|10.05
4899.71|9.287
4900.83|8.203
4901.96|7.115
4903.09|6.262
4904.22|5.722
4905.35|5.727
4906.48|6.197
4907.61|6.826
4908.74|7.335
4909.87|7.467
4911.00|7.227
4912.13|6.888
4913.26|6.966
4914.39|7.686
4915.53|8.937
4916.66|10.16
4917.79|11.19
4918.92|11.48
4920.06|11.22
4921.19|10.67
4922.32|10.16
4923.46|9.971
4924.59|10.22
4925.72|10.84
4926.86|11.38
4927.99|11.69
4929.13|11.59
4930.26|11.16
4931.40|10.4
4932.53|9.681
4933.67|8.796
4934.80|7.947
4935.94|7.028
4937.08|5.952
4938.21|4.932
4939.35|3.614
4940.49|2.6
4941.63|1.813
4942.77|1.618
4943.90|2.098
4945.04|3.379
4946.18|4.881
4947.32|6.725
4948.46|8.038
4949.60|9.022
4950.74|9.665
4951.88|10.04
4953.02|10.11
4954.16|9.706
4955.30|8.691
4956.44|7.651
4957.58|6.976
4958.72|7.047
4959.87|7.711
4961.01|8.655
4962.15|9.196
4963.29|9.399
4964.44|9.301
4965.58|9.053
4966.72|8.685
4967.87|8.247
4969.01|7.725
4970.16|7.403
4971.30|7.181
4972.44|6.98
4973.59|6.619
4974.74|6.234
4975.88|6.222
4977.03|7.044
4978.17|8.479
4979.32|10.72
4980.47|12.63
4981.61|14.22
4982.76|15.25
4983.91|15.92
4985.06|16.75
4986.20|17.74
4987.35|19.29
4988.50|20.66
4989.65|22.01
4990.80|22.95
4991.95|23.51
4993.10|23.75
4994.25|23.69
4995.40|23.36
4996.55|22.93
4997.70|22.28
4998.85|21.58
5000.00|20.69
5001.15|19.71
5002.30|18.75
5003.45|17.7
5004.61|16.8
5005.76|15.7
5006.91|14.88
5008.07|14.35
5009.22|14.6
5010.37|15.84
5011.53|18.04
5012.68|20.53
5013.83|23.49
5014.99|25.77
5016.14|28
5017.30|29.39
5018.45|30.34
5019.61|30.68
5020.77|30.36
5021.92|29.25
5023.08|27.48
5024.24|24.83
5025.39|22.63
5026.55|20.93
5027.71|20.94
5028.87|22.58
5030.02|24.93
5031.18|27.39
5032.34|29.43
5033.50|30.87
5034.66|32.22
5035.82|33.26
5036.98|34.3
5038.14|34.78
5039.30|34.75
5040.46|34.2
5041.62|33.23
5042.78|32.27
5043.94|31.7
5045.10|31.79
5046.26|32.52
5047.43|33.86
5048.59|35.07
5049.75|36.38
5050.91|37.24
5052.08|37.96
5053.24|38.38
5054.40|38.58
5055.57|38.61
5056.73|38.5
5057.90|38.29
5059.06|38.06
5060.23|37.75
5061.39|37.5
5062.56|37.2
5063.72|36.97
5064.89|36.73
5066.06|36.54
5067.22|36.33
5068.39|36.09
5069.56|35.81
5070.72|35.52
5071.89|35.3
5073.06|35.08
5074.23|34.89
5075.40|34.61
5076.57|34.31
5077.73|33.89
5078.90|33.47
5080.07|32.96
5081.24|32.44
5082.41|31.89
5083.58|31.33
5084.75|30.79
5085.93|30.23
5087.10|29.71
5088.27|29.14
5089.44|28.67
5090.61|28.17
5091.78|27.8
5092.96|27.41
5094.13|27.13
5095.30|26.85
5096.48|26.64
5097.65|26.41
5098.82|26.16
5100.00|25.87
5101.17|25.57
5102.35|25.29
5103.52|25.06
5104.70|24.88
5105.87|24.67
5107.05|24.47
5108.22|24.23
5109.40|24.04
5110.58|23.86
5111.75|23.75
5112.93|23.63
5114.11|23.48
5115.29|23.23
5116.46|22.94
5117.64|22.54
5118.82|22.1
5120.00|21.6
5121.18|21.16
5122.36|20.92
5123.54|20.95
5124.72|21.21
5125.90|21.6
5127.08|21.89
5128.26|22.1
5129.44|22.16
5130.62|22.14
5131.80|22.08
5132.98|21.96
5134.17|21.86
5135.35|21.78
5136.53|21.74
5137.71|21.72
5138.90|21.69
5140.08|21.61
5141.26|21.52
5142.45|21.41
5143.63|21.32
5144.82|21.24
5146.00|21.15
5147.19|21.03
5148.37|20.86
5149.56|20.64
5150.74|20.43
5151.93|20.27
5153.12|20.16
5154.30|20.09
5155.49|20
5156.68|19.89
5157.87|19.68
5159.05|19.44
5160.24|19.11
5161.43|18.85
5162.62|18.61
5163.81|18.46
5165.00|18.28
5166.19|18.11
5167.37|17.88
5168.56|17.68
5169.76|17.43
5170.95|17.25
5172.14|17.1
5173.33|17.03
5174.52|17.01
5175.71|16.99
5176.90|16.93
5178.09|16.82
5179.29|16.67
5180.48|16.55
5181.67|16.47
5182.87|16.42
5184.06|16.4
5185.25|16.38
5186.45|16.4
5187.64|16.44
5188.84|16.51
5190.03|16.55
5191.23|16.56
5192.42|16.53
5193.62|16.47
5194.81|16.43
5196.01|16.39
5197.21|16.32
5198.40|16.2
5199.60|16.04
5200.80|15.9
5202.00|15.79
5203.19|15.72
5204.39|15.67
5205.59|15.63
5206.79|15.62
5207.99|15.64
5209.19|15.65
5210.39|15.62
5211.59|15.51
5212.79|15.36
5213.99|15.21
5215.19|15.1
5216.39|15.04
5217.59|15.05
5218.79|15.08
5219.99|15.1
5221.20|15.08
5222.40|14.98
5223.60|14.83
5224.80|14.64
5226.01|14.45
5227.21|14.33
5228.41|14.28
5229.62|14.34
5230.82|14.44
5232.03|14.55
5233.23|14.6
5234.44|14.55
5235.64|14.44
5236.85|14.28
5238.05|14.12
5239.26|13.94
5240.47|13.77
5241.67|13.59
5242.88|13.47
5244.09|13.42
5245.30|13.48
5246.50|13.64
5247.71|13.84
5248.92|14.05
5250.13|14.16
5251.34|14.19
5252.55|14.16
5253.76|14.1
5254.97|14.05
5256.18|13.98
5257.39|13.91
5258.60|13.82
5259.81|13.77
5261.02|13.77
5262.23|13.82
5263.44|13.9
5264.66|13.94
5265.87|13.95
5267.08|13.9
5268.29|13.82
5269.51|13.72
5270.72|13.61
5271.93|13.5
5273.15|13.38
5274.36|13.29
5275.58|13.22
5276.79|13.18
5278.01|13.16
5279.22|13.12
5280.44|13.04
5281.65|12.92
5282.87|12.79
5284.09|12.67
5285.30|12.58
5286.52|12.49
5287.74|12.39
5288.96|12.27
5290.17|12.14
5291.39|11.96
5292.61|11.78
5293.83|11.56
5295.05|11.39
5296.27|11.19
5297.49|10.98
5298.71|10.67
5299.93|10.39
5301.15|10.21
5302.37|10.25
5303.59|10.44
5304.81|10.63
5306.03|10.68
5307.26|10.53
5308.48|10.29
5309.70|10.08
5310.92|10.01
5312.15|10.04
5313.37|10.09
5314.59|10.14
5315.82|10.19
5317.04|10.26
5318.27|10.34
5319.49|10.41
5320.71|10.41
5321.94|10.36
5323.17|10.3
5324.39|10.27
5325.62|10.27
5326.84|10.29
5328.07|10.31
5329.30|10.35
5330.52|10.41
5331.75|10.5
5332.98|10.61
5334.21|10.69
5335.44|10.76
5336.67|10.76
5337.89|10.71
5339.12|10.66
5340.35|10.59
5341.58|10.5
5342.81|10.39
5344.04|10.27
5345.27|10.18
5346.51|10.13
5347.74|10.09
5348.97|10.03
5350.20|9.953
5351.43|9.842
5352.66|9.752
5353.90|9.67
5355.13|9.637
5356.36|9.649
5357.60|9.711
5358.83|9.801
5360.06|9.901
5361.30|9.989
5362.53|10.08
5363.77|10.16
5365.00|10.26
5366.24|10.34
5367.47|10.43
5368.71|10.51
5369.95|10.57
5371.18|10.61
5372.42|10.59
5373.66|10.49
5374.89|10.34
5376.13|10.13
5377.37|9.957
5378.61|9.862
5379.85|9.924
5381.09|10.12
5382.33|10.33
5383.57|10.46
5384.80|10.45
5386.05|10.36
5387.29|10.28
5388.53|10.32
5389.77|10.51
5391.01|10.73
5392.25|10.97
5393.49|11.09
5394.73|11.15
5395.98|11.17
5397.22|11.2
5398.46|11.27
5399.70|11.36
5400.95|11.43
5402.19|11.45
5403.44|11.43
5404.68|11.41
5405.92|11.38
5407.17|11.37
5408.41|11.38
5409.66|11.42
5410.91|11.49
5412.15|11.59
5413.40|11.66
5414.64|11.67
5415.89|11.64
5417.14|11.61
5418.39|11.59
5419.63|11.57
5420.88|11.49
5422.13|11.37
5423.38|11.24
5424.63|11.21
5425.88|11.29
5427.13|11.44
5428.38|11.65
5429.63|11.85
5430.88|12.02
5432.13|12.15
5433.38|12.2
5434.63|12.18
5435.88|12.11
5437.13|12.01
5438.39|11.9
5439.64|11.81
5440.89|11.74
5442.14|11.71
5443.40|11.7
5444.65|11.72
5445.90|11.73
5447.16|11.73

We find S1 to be 0.43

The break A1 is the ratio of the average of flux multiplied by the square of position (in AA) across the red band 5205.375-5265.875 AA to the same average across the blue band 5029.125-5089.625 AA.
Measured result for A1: 0.5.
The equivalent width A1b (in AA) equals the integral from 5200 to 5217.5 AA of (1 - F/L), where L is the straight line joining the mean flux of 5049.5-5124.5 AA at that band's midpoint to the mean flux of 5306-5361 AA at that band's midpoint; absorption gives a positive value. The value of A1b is 4.1 AA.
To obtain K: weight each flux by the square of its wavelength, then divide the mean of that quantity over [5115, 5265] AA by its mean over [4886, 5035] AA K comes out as 1.4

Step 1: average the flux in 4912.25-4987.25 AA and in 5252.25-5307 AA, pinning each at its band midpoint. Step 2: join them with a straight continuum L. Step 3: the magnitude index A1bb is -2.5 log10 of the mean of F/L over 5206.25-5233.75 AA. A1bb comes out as -0.24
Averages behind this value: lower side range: 8.84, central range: 15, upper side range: 12.7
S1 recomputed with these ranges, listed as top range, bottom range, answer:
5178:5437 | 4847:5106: 0.78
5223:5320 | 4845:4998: 1.56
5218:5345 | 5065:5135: 0.49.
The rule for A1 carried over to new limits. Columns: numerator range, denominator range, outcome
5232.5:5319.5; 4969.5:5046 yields 0.64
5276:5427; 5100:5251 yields 0.64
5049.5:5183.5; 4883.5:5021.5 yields 2.23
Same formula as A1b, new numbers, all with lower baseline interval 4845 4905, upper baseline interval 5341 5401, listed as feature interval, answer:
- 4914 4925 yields -2.9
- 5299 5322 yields -0.6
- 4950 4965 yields -0.9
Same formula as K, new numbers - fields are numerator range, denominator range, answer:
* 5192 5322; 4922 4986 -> 1.77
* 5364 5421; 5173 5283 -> 0.78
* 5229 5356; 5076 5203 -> 0.58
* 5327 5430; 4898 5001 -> 1.21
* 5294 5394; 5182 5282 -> 0.73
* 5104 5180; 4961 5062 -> 0.94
